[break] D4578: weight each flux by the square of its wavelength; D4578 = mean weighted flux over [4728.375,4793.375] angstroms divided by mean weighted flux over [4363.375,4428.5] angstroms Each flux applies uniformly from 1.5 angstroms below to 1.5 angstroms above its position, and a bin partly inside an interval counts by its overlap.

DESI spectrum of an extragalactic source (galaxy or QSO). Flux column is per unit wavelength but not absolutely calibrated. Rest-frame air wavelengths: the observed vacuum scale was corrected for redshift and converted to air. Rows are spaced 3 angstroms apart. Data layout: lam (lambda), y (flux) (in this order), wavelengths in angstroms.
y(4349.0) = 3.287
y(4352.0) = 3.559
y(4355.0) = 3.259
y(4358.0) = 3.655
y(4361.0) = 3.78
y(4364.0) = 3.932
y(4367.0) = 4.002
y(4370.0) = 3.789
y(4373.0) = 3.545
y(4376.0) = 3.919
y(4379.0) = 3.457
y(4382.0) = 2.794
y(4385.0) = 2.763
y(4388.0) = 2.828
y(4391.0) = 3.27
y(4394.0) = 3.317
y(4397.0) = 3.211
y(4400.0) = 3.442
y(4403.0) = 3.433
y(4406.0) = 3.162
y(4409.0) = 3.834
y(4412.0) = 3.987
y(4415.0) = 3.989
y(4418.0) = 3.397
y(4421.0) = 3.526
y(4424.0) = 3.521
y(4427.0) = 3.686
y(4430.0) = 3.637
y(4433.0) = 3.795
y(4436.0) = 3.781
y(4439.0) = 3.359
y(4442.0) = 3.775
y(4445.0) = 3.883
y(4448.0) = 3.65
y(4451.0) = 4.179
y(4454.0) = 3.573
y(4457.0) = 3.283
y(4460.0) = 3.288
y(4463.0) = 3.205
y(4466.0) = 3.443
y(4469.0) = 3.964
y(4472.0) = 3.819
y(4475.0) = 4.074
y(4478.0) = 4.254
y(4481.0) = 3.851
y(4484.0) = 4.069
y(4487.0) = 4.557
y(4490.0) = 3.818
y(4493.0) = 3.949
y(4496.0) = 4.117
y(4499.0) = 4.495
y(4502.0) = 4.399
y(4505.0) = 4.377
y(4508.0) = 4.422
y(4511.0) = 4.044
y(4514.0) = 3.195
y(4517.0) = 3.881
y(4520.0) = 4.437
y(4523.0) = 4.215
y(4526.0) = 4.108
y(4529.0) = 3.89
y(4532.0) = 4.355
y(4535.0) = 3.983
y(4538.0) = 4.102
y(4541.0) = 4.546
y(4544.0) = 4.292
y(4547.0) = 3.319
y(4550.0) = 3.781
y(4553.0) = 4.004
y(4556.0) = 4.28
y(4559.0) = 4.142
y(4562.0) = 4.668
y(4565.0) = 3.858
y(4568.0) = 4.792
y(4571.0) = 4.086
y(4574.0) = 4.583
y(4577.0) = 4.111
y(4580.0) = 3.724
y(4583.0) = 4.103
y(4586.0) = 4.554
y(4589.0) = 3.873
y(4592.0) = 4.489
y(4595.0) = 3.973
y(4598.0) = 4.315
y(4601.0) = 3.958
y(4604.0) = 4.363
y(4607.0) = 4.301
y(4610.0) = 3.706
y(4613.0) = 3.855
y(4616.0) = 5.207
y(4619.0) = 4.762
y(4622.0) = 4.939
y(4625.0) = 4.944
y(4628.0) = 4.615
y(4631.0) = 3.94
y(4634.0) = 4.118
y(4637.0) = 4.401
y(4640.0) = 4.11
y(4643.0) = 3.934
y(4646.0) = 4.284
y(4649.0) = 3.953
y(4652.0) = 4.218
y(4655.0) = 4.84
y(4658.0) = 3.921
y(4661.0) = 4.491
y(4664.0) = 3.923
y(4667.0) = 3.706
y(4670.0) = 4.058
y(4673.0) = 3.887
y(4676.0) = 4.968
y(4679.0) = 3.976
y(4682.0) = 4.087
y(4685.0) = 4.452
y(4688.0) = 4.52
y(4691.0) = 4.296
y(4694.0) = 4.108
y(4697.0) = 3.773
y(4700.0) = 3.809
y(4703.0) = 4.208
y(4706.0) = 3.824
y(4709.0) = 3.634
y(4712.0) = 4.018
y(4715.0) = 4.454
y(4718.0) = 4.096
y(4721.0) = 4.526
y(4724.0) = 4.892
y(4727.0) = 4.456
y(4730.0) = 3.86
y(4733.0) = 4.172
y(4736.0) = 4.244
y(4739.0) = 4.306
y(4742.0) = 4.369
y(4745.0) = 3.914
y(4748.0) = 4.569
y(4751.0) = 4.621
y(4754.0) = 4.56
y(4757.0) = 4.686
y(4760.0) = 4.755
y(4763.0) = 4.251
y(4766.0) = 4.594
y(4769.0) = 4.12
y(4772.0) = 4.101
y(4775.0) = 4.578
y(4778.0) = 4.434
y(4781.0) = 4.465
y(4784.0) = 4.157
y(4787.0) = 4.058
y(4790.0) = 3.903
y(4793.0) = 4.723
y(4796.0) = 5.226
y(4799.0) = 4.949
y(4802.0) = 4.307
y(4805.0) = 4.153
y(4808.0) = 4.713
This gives 1.5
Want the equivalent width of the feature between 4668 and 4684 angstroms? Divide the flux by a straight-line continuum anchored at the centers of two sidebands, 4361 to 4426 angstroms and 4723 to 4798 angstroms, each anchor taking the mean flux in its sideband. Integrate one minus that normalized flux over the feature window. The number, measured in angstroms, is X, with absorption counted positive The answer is 0.0 angstroms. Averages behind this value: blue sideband 3.49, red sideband 4.4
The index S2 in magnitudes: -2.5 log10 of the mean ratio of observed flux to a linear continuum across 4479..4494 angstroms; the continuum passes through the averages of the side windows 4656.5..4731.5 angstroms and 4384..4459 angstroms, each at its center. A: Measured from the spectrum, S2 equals -0.11 mag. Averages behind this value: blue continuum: 3.53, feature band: 4.06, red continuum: 4.16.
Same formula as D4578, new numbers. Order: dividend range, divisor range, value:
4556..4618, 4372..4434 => 1.33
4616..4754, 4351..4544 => 1.25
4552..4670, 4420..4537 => 1.16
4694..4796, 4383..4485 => 1.37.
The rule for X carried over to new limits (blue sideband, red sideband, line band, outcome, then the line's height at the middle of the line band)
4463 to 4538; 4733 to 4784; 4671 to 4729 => 1.52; 4.32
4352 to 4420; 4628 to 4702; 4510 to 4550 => -1.86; 3.84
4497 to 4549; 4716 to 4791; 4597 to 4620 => -0.51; 4.2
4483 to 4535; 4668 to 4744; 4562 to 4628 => -2.61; 4.16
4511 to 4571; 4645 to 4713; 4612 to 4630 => -2.66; 4.11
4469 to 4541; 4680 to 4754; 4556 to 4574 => -0.81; 4.14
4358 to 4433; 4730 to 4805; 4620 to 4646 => -1.88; 4.08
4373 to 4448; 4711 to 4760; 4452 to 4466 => 0.95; 3.63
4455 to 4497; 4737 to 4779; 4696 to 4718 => 1.72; 4.31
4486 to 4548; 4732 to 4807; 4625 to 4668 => 0.63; 4.27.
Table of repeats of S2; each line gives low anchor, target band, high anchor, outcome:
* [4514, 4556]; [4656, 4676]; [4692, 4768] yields 0.027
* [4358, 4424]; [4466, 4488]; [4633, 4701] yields -0.090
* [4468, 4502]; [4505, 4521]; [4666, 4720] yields 0.023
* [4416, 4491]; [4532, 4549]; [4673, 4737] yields -0.047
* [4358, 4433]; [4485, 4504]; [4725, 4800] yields -0.127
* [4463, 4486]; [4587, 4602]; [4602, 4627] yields 0.069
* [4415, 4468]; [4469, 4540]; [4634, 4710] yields -0.099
